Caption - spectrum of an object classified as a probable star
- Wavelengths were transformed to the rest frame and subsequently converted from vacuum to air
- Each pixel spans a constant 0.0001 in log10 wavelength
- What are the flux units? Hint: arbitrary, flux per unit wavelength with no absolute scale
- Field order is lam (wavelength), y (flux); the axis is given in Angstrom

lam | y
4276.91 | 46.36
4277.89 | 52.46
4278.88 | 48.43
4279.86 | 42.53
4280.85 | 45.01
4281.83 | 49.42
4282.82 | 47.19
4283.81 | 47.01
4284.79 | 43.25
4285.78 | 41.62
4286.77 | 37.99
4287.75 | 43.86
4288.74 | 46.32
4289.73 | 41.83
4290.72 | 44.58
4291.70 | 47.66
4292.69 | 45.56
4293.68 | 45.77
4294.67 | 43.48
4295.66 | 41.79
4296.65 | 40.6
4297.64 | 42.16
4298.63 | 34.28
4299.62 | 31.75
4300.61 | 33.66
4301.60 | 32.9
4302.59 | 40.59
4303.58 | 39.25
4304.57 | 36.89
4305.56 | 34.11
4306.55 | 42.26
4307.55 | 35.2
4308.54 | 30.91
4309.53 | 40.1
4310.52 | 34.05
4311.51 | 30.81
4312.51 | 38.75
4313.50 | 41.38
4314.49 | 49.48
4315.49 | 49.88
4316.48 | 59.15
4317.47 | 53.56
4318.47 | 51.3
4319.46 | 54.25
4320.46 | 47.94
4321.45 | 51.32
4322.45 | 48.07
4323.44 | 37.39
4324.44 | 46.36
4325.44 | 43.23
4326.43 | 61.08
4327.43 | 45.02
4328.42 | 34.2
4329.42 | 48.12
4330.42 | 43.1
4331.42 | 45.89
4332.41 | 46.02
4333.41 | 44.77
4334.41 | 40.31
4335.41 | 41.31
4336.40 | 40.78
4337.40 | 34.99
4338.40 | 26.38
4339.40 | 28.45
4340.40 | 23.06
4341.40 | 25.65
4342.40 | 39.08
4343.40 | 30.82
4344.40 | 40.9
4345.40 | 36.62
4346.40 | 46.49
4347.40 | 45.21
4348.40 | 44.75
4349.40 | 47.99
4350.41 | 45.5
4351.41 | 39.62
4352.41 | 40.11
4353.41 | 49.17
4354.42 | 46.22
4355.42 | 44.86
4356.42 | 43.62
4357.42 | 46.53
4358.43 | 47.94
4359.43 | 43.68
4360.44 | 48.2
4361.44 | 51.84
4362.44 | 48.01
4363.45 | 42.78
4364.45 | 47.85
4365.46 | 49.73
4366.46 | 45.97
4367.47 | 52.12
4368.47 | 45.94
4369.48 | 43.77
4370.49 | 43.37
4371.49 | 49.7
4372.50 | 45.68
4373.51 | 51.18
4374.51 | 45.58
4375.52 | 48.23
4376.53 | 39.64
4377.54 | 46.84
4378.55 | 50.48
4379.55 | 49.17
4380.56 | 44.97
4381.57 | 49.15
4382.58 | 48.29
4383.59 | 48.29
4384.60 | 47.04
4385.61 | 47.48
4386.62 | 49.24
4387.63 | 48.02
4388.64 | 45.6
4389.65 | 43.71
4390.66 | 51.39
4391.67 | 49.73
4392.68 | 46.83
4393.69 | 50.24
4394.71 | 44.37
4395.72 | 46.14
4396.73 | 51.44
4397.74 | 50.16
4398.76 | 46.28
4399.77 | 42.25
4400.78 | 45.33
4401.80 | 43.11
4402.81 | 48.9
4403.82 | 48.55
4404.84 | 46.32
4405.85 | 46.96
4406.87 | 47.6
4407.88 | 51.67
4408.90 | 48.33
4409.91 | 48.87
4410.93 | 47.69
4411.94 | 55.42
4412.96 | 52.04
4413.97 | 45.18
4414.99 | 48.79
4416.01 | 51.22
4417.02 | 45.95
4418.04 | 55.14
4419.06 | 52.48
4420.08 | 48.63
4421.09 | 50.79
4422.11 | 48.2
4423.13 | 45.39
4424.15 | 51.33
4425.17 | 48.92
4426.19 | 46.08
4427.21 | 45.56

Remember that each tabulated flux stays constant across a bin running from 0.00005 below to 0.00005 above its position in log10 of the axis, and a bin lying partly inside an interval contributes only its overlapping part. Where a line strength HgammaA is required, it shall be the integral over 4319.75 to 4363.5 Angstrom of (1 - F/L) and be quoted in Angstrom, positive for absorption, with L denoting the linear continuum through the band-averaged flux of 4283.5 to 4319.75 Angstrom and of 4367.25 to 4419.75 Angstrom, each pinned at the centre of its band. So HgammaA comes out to 1.8 Angstrom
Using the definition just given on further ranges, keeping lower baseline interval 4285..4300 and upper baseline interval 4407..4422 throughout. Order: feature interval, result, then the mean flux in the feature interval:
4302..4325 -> 0.2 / 43.1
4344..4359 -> 0.5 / 44.4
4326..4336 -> -0.1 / 44.8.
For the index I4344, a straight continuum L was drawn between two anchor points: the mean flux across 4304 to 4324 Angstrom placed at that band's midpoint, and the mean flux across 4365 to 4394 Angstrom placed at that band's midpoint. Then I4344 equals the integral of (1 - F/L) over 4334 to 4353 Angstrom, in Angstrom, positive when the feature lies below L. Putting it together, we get 3.1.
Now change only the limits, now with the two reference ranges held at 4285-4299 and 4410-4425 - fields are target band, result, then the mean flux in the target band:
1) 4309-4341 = 1.1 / 43.1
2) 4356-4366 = -0.1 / 47.1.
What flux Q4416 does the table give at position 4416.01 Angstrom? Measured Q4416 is 51.22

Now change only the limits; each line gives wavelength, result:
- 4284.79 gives 43.25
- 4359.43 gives 43.68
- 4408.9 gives 48.33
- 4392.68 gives 46.83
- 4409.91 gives 48.87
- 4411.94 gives 55.42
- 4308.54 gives 30.91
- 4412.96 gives 52.04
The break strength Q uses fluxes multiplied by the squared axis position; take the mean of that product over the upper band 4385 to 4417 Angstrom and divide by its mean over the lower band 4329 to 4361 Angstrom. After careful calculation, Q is 1.2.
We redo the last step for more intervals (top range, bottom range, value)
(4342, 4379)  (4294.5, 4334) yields 1.09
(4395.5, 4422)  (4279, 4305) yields 1.23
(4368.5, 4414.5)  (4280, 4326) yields 1.16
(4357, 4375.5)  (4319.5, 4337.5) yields 1.07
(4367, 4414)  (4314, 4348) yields 1.14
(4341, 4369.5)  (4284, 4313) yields 1.15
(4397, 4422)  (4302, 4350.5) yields 1.21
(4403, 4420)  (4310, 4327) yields 1.10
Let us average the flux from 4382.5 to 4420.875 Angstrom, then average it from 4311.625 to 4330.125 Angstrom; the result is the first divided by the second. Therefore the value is 1.0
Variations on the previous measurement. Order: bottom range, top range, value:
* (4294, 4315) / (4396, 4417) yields 1.27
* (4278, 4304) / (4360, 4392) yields 1.12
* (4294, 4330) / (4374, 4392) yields 1.12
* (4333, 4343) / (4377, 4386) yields 1.40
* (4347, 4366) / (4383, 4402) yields 1.03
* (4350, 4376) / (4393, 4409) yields 1.02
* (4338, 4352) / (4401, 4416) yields 1.30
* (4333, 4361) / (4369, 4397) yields 1.17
